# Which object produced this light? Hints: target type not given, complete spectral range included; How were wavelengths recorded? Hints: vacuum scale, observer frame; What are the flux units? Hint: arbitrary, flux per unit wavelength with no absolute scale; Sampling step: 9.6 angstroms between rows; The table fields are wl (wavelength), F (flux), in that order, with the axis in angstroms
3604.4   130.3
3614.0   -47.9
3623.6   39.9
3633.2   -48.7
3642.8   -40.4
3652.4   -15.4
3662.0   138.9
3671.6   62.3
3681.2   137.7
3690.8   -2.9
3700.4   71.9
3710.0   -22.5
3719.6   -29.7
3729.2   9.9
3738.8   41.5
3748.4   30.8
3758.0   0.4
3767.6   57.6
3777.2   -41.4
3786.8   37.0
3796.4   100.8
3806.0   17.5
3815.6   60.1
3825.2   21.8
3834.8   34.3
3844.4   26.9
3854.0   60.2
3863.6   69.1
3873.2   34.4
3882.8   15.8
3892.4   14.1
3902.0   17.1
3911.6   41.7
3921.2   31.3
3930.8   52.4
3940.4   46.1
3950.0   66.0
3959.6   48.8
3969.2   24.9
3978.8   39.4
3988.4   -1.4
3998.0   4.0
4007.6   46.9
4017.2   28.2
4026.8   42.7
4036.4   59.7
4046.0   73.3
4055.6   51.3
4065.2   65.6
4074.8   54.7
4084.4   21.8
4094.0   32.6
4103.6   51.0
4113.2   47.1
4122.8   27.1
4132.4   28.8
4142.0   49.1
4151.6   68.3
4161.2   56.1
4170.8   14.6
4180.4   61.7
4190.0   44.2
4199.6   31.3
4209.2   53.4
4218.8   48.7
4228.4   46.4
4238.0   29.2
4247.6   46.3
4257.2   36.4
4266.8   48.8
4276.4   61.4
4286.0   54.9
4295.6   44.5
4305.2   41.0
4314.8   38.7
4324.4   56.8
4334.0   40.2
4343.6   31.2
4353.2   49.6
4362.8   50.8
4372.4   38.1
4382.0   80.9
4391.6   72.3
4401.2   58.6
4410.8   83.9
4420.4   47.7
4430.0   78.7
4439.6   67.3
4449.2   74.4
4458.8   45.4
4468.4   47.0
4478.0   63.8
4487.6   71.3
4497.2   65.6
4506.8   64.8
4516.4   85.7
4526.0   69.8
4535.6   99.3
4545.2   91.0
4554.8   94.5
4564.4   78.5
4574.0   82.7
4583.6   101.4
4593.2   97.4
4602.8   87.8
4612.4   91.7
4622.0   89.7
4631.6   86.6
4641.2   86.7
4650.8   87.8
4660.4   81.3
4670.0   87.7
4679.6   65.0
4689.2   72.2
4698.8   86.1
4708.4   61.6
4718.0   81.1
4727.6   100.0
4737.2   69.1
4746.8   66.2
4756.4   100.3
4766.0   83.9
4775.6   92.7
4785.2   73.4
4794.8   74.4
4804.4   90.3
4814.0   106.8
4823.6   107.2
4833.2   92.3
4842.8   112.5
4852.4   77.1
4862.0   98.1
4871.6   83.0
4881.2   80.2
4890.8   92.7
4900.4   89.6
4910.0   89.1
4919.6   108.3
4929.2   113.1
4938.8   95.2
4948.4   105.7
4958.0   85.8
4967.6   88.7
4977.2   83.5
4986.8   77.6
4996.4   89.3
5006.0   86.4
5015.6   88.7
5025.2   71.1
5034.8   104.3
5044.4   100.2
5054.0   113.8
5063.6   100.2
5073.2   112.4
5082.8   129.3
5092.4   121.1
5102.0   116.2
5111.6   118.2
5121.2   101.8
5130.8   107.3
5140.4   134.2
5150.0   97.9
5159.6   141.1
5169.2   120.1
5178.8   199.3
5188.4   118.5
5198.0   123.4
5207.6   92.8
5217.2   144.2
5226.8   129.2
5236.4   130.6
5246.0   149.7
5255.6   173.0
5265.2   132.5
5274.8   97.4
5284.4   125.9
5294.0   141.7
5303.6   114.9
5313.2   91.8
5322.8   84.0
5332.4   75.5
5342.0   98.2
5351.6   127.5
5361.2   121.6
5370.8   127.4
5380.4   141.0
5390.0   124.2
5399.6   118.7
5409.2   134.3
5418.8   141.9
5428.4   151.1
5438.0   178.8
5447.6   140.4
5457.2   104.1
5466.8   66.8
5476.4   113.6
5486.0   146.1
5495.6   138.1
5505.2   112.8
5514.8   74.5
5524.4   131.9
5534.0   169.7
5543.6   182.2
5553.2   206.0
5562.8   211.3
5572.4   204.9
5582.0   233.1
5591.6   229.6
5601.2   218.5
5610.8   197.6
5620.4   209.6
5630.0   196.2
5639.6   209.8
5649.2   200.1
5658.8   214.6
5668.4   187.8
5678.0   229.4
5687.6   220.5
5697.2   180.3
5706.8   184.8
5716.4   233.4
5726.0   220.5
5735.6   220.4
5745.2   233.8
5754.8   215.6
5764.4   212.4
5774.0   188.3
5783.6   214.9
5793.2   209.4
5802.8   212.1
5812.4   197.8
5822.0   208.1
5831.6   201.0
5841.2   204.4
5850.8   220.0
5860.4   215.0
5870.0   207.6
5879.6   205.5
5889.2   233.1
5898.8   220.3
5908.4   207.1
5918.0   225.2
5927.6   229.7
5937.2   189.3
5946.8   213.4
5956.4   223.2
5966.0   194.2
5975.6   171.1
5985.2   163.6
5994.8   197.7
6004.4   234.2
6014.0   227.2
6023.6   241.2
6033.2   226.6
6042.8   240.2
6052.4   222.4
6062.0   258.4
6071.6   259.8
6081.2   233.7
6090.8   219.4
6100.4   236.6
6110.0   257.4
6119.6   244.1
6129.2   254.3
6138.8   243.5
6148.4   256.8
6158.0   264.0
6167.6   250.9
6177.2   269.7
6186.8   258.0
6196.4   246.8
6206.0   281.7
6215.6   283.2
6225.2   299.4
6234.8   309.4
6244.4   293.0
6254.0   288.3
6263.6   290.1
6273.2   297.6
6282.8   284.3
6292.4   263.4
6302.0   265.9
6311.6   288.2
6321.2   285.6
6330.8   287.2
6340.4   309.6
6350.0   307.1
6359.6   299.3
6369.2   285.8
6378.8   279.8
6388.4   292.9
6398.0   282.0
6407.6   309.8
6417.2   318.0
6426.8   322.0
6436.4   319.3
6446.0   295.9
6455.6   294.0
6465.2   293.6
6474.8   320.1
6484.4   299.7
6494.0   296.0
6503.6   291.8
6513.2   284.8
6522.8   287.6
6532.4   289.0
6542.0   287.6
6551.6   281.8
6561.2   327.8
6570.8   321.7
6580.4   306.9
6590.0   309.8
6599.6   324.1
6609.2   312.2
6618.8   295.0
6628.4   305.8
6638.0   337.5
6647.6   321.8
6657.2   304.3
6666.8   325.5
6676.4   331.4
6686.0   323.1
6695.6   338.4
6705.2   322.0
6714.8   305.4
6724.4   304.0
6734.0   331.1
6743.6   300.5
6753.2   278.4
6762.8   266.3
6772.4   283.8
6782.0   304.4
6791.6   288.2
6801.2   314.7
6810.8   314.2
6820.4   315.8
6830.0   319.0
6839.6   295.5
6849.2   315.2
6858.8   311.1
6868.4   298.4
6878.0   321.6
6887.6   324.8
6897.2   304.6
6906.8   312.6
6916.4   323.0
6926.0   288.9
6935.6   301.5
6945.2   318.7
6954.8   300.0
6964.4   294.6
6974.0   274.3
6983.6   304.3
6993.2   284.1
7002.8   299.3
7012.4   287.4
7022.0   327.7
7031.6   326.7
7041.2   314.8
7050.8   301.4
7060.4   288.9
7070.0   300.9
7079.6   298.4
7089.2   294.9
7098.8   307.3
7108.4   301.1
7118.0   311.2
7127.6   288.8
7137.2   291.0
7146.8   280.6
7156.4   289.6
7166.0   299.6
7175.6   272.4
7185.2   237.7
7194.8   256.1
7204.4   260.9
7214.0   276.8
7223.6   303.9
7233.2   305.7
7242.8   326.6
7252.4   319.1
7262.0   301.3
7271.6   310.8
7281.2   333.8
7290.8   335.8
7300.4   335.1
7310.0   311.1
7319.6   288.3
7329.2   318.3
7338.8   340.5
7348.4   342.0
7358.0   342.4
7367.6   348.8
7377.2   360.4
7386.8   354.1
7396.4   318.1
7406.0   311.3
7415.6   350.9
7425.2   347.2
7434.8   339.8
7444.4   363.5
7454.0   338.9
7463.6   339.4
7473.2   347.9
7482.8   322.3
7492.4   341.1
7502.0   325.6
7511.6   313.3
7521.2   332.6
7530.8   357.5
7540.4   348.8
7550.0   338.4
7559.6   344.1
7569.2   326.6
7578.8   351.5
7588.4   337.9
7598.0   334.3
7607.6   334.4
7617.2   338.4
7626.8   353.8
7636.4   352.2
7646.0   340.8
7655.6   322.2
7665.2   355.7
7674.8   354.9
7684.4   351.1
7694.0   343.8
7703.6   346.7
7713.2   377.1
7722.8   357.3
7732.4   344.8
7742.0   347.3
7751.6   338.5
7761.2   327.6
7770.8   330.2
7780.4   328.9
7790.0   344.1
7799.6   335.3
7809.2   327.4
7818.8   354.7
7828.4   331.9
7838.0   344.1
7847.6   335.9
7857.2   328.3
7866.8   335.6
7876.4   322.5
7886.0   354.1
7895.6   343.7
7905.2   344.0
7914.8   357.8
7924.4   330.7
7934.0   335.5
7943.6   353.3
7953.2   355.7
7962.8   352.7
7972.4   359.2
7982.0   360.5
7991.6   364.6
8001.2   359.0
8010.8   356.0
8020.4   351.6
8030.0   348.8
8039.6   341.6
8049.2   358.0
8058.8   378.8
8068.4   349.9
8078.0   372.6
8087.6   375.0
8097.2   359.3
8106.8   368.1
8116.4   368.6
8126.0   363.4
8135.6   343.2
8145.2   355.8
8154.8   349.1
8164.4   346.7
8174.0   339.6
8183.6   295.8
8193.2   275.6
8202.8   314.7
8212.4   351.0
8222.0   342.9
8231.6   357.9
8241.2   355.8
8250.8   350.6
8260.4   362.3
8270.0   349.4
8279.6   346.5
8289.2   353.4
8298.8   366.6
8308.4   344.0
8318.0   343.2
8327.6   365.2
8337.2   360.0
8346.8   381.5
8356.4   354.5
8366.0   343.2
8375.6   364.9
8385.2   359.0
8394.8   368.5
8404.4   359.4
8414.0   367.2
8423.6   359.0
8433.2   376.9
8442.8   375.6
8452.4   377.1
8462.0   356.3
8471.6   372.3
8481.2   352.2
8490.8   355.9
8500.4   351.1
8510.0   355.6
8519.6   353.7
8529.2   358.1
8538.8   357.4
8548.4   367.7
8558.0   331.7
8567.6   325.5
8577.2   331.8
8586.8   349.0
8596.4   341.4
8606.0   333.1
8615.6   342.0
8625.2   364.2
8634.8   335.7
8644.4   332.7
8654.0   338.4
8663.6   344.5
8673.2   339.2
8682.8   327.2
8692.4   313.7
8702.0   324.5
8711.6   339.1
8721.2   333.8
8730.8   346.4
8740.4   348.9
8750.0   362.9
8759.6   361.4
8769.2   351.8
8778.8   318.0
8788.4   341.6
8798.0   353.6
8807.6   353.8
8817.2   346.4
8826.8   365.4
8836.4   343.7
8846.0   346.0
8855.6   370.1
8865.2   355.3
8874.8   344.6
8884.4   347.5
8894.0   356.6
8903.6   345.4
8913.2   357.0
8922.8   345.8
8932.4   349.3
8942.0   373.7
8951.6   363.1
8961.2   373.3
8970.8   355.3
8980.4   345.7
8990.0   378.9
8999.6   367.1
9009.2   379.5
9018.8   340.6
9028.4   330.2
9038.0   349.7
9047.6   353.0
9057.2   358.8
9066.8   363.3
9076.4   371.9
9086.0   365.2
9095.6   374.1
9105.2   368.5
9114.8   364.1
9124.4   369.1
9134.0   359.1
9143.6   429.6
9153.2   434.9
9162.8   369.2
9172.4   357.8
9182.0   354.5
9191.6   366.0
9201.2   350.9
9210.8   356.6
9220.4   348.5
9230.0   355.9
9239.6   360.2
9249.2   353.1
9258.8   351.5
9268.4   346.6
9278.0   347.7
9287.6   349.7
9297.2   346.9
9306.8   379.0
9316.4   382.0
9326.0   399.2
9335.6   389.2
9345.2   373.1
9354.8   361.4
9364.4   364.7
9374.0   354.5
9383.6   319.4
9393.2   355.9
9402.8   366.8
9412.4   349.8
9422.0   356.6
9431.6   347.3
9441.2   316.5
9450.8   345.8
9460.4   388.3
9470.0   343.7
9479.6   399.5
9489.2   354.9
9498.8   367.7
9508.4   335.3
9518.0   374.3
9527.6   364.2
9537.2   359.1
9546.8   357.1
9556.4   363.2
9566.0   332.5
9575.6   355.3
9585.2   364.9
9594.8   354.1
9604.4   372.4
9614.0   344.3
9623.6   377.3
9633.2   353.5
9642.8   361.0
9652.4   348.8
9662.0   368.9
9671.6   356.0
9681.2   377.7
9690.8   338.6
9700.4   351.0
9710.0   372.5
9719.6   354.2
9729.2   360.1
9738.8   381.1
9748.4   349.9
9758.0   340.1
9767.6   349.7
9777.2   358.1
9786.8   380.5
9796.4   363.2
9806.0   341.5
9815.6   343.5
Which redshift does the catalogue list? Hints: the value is 0.389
